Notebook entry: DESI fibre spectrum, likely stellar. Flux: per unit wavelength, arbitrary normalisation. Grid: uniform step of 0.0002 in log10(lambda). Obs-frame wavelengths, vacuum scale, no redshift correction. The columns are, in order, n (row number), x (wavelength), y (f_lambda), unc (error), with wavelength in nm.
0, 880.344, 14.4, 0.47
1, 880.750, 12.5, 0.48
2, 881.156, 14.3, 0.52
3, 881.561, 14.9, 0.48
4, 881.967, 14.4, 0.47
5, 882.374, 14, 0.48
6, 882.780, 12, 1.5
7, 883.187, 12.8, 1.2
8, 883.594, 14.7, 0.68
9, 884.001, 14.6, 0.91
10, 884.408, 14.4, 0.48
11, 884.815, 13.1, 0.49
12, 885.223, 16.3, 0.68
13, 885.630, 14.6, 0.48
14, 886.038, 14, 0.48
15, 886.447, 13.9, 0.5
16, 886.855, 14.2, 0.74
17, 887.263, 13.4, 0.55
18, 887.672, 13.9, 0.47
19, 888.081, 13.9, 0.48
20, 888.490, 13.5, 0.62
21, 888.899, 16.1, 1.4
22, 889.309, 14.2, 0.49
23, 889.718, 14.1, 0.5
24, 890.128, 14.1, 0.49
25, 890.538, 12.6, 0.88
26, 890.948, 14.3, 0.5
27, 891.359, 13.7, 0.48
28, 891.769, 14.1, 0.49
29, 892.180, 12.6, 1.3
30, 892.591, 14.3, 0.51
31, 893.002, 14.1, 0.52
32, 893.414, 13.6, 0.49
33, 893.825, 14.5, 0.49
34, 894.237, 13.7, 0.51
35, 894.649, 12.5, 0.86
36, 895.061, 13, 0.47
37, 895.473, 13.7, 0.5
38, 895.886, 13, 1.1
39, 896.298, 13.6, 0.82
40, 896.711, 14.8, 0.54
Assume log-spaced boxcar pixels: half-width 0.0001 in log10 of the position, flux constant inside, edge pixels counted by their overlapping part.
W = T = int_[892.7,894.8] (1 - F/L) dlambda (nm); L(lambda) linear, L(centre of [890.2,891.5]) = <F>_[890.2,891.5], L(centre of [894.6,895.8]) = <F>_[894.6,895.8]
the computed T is -0.07 nm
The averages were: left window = 13.6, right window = 13.1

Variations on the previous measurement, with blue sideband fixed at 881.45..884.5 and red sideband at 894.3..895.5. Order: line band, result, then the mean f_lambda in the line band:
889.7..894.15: -0.18 nm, 13.8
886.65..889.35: -0.12 nm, 14.2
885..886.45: -0.11 nm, 14.8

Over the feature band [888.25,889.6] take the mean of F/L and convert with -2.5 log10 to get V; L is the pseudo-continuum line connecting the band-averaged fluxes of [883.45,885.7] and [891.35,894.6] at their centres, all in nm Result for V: -0.03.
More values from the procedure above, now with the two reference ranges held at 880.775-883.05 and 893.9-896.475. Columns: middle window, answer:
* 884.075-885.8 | -0.07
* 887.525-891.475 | -0.04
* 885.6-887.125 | -0.04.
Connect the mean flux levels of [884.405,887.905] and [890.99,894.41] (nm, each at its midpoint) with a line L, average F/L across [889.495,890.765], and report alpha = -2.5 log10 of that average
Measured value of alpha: 0.028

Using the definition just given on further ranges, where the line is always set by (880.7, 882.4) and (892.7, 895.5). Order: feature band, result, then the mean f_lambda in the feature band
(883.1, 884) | 0.001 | 14.1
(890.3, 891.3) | 0.020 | 13.5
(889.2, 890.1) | -0.027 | 14.1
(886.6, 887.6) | 0.007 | 13.8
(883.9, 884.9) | -0.005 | 14.1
